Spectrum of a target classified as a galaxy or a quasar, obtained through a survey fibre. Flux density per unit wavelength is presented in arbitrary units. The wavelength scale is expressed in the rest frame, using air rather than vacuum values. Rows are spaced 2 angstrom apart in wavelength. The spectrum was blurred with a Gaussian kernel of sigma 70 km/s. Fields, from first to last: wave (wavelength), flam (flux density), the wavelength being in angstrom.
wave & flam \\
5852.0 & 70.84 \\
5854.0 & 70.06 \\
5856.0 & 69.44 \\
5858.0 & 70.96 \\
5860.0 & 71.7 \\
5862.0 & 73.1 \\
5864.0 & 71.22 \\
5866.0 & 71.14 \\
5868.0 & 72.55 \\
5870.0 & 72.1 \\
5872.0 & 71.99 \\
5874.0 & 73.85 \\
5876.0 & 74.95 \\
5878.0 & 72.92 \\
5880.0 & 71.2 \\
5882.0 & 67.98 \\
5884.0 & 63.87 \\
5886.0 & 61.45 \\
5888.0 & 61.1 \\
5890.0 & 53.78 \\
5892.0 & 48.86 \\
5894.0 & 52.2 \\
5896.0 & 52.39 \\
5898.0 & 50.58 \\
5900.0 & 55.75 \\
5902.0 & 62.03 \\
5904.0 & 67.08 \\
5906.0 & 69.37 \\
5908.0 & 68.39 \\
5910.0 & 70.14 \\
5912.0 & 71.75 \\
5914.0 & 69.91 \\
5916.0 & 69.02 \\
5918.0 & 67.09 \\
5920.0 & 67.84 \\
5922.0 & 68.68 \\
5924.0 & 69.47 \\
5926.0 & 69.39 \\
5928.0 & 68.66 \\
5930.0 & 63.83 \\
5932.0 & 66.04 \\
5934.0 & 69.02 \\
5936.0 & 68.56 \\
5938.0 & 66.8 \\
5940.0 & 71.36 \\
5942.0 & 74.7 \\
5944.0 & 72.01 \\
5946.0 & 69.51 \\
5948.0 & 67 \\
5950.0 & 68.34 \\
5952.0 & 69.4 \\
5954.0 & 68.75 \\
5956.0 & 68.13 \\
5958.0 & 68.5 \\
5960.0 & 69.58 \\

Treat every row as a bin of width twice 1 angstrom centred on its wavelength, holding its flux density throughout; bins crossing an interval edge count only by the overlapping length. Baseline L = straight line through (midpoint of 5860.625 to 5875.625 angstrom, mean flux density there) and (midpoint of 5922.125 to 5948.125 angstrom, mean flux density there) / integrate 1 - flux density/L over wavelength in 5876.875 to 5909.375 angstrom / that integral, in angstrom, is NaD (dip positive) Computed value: 4.47 angstrom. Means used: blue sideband 72.4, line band 61.3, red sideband 69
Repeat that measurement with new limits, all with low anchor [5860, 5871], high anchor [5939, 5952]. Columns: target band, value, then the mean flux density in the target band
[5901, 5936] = 1.39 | 68.1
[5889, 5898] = 2.49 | 51.7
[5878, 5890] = 1.14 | 64.8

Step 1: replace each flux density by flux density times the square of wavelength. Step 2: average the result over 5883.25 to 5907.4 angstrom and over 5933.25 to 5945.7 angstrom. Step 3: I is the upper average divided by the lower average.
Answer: 1.23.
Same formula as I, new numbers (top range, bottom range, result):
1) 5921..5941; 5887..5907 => 1.20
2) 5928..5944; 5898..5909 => 1.10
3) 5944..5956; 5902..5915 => 1.01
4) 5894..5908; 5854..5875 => 0.84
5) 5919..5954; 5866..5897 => 1.08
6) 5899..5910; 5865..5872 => 0.92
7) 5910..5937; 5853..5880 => 0.97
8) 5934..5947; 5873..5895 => 1.12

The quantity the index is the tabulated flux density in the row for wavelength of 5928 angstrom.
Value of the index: 68.66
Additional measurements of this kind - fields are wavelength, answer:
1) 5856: 69.44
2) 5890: 53.78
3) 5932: 66.04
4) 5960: 69.58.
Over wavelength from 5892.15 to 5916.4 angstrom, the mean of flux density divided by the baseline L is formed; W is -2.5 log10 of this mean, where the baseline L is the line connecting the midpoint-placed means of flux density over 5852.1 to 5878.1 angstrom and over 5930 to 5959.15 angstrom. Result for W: 0.13 mag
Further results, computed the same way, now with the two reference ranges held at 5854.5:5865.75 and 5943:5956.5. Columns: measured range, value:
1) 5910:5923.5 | 0.01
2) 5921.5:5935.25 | 0.03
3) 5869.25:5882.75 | -0.02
